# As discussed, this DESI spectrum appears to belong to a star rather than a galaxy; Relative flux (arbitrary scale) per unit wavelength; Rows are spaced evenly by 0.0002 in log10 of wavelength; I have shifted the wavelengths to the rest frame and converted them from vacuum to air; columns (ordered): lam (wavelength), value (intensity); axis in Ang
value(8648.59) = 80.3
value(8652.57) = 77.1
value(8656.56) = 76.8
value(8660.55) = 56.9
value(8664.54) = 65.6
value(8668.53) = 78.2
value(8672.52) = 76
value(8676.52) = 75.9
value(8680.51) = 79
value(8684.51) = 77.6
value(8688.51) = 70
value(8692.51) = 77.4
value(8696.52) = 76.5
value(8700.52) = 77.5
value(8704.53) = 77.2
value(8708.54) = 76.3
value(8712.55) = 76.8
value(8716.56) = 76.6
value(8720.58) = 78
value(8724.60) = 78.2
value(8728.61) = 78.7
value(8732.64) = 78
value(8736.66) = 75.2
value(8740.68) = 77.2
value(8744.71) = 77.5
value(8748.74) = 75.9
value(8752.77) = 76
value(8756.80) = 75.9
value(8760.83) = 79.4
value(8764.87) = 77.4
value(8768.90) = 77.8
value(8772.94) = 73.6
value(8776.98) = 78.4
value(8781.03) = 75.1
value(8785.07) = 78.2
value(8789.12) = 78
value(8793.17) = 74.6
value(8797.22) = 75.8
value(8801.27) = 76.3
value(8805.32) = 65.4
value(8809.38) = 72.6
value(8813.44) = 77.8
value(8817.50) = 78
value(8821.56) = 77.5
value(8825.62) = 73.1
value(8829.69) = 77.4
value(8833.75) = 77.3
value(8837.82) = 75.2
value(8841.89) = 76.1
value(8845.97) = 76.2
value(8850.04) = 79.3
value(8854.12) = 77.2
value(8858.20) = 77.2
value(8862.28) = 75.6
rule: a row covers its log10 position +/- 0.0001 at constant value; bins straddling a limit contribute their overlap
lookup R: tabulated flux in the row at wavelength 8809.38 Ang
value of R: 72.6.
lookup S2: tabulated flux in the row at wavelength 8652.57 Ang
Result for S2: 77.1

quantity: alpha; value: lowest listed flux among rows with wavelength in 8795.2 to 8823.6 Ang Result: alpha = 65.4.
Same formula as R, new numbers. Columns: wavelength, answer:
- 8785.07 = 78.2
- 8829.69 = 77.4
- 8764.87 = 77.4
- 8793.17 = 74.6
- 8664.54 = 65.6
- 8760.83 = 79.4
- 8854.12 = 77.2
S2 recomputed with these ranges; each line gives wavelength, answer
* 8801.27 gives 76.3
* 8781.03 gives 75.1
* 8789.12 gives 78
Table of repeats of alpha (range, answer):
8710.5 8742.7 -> 75.2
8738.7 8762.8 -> 75.9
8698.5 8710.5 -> 76.3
